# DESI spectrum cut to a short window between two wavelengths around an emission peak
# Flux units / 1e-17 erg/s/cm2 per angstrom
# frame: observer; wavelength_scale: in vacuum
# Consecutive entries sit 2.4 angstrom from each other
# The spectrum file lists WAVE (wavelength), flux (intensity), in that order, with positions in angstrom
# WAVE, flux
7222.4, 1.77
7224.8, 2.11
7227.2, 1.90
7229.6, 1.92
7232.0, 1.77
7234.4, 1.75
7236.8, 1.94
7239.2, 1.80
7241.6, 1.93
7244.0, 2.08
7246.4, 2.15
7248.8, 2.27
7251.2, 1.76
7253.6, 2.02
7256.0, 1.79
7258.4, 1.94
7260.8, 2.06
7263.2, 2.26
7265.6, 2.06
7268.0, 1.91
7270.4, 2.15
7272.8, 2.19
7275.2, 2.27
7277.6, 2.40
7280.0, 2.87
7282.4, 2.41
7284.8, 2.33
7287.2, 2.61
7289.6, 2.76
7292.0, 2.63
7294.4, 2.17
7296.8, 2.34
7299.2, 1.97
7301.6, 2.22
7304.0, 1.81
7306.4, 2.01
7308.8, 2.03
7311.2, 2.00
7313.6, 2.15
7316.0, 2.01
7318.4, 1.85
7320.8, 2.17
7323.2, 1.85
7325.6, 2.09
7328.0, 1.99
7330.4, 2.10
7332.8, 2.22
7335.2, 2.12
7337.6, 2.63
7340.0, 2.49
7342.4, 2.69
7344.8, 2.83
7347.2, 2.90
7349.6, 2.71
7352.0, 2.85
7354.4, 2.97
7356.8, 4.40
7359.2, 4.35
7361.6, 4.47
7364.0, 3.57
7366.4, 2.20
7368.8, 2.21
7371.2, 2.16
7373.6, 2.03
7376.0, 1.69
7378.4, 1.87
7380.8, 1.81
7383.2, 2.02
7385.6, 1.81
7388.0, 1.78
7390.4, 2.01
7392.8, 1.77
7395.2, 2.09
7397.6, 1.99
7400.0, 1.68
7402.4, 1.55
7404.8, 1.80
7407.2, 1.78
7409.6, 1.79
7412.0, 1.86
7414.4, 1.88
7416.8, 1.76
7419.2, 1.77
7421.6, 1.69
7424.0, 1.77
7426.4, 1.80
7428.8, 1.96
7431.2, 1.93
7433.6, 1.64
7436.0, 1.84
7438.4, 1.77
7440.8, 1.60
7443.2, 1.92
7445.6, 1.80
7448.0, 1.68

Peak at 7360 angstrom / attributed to [O III]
